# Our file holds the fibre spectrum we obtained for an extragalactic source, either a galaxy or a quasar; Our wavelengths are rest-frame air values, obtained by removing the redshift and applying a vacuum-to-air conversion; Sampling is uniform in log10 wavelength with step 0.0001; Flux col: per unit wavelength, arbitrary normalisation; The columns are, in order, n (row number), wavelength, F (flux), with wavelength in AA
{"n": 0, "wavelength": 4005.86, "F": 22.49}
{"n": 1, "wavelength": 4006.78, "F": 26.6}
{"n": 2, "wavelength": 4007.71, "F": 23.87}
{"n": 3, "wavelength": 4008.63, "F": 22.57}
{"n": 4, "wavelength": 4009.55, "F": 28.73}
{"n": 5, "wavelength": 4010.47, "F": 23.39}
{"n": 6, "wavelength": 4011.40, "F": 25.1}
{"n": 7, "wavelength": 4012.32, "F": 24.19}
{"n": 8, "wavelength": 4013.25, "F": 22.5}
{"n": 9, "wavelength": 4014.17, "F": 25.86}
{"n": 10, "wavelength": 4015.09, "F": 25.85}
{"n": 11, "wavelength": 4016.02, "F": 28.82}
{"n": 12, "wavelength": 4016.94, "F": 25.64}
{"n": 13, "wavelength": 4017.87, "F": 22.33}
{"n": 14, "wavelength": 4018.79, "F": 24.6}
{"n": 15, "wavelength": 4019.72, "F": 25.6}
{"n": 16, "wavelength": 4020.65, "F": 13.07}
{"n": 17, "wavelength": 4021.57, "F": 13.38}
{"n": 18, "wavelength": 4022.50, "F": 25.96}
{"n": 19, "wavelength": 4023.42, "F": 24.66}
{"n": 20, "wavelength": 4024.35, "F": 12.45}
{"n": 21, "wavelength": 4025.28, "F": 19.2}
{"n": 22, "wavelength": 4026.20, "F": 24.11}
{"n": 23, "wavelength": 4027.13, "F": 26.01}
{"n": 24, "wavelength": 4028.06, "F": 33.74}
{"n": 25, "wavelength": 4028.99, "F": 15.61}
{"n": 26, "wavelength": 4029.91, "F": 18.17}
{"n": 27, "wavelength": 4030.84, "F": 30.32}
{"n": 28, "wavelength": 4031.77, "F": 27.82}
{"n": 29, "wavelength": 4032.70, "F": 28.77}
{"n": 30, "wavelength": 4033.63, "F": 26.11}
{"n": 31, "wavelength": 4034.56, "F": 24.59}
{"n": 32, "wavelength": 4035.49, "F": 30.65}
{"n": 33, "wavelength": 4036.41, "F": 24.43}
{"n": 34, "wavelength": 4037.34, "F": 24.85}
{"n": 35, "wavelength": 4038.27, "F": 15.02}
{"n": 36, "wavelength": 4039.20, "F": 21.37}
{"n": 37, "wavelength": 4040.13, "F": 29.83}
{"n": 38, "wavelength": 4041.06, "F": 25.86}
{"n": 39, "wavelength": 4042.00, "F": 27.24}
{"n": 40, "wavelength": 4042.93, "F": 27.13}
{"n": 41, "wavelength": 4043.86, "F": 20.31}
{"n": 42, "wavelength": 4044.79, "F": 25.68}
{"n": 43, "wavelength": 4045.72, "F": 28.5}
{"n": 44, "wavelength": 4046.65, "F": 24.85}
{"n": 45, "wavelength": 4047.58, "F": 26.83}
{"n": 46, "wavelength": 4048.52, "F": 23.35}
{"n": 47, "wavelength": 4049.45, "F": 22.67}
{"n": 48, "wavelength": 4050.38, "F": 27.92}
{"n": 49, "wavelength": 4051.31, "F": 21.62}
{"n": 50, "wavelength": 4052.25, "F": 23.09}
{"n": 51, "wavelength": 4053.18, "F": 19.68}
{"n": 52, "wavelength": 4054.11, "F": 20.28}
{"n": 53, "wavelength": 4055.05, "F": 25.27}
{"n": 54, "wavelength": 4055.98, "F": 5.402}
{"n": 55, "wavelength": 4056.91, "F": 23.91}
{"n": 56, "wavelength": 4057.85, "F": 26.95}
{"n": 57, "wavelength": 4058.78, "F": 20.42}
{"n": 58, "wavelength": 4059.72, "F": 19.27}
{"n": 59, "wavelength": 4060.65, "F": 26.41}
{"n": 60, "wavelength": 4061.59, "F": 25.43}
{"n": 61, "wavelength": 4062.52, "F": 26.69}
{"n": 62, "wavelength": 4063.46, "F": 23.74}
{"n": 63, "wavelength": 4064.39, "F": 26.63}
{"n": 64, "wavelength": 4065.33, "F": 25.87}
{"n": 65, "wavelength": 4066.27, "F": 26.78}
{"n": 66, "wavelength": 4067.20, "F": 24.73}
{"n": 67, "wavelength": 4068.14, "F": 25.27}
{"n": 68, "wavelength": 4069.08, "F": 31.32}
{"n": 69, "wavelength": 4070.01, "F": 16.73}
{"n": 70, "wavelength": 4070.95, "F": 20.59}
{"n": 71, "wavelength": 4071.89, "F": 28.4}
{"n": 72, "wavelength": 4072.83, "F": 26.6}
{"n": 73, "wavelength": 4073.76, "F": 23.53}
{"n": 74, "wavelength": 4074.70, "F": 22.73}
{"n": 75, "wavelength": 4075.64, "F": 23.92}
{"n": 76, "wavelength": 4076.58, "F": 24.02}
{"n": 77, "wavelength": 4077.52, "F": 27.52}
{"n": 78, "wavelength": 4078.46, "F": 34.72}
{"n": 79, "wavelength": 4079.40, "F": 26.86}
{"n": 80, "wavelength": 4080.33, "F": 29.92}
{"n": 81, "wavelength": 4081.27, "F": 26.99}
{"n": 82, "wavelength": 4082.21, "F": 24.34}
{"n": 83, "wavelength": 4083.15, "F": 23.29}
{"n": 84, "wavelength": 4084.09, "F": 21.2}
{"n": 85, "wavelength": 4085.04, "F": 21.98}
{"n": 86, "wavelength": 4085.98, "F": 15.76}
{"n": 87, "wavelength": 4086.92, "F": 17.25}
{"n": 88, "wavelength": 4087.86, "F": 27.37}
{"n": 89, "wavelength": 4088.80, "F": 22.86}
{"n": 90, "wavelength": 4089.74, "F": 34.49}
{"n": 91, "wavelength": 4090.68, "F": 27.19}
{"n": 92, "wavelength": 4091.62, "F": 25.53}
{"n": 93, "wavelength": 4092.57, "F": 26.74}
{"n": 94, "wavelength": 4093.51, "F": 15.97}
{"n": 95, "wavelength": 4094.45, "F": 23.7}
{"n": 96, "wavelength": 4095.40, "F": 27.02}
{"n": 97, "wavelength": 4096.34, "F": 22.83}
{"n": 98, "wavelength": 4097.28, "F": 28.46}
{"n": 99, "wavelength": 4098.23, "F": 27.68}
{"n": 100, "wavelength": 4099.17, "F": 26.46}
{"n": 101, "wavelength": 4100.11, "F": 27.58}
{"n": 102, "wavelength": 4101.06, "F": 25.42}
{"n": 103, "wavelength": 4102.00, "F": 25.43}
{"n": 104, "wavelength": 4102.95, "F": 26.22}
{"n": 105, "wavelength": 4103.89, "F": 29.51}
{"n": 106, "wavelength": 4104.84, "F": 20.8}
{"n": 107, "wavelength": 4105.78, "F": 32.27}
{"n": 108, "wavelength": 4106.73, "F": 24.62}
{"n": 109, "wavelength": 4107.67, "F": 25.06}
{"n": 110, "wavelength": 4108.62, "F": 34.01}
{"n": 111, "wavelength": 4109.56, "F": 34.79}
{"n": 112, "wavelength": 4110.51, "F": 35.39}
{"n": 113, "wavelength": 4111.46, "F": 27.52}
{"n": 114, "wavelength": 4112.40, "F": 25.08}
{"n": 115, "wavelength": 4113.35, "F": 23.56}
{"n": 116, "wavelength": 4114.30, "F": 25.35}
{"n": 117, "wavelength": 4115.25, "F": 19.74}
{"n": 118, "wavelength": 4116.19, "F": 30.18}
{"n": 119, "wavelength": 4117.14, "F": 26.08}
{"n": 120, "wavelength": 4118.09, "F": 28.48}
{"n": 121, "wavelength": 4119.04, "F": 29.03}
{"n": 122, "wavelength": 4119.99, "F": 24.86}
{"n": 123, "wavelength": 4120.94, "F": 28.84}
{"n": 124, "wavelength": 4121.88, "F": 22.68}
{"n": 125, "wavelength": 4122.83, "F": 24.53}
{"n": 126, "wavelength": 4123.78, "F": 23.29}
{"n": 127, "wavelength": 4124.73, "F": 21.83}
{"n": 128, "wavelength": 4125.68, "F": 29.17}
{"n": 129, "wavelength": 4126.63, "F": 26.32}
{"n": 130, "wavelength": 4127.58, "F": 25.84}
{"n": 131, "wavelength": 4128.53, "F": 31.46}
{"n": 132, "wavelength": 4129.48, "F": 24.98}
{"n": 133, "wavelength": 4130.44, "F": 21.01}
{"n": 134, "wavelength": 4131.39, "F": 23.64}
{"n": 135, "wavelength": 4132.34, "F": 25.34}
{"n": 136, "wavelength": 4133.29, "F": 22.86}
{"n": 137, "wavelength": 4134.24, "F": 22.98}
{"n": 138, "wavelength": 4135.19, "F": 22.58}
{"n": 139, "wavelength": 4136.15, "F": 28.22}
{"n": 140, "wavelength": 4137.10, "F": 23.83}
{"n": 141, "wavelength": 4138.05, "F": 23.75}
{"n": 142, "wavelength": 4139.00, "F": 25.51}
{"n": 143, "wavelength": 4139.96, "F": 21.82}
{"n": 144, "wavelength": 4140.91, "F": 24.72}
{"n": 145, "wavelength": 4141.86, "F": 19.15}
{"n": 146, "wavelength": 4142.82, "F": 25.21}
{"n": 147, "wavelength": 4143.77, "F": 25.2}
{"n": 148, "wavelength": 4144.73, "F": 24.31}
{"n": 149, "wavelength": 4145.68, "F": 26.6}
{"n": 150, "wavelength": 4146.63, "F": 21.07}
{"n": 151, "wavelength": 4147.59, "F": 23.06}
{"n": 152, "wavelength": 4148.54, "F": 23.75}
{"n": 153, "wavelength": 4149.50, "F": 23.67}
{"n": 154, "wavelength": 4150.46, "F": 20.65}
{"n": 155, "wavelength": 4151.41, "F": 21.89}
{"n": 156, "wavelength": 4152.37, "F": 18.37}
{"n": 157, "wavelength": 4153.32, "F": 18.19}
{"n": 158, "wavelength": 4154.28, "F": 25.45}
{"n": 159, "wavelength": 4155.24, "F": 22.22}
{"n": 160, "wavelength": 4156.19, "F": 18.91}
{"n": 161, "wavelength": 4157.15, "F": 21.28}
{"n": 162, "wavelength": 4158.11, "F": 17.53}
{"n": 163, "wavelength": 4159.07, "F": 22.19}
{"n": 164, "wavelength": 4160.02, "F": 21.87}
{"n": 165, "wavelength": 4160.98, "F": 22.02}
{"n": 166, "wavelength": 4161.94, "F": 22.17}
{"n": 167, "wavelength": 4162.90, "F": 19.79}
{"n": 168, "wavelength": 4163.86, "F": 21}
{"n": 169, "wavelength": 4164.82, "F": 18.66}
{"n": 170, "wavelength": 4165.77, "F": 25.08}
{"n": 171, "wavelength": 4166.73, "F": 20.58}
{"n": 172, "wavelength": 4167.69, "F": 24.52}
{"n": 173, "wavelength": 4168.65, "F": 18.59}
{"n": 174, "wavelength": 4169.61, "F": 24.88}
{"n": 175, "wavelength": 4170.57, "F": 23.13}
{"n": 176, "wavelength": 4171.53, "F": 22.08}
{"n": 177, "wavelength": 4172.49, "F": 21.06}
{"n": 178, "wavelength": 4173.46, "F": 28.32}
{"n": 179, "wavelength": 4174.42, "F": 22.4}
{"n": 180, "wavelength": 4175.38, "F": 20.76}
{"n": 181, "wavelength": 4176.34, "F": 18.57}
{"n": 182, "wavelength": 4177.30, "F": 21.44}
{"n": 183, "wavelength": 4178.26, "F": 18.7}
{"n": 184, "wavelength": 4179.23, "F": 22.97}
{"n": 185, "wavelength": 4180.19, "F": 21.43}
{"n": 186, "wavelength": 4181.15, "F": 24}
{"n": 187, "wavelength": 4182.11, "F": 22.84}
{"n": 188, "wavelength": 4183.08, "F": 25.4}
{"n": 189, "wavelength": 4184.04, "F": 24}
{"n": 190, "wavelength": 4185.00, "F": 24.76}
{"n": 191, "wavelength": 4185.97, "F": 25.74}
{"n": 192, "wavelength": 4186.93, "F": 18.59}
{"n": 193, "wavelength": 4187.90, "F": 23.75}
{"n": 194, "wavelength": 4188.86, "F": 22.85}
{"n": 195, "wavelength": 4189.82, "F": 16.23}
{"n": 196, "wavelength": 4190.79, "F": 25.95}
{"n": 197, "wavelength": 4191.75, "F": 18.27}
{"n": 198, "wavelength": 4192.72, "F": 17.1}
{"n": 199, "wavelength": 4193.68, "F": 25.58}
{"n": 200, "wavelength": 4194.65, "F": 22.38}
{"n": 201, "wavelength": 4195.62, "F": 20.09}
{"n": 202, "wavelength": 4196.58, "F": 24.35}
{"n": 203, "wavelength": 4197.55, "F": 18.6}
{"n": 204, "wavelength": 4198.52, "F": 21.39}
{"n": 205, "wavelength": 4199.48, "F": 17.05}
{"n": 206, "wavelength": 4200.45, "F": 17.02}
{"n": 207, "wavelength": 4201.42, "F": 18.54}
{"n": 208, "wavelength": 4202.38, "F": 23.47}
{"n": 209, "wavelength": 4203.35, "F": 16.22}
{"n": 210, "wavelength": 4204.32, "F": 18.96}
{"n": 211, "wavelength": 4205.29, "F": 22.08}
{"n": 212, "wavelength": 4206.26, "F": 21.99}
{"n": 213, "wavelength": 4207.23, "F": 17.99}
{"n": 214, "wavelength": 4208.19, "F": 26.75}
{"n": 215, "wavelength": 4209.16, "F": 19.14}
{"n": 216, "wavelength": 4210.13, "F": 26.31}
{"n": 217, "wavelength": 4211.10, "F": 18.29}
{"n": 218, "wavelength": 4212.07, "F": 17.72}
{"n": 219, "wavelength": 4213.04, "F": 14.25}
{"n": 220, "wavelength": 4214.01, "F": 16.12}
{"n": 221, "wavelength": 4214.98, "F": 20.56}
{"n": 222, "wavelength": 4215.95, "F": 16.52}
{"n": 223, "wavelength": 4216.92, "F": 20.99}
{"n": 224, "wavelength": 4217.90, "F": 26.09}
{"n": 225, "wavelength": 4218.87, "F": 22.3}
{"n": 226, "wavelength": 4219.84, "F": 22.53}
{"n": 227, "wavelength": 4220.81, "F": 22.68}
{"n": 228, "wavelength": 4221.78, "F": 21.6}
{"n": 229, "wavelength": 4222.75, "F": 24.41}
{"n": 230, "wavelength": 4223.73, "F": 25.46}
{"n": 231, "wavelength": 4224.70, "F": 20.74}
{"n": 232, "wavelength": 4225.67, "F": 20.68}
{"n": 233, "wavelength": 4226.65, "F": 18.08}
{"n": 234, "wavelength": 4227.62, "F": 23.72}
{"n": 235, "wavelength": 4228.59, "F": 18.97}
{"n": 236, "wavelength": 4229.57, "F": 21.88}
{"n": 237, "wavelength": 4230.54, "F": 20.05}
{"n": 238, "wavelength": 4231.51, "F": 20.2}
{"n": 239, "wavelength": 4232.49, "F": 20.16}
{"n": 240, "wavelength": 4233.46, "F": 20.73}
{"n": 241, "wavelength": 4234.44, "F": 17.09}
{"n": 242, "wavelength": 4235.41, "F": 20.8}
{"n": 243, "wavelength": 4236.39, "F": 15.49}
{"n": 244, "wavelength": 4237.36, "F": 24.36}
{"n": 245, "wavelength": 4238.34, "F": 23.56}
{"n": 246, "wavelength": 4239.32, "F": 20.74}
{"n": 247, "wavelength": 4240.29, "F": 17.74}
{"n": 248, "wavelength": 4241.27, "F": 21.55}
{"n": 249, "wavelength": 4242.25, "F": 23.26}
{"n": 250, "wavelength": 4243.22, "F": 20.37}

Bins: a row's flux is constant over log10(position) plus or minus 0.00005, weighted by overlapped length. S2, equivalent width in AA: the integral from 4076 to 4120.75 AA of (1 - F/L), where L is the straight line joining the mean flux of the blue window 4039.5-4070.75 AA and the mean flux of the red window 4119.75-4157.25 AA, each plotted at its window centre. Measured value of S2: -4.3 AA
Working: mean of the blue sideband 24.1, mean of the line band 26.2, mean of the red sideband 23.7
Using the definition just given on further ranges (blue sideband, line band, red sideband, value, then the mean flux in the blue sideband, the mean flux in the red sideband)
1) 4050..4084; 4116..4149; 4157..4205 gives -3.2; 24.3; 21.5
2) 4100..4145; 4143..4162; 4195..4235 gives 1.6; 25.8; 20.5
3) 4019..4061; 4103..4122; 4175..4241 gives -4.4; 23.3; 21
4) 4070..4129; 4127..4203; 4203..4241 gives 2.5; 25.9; 20.6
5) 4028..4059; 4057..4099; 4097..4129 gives 0.9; 24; 27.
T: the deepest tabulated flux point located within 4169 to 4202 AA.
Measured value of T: 16.23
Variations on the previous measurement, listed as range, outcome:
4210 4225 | 14.25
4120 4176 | 17.53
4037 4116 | 5.402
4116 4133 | 21.01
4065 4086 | 15.76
